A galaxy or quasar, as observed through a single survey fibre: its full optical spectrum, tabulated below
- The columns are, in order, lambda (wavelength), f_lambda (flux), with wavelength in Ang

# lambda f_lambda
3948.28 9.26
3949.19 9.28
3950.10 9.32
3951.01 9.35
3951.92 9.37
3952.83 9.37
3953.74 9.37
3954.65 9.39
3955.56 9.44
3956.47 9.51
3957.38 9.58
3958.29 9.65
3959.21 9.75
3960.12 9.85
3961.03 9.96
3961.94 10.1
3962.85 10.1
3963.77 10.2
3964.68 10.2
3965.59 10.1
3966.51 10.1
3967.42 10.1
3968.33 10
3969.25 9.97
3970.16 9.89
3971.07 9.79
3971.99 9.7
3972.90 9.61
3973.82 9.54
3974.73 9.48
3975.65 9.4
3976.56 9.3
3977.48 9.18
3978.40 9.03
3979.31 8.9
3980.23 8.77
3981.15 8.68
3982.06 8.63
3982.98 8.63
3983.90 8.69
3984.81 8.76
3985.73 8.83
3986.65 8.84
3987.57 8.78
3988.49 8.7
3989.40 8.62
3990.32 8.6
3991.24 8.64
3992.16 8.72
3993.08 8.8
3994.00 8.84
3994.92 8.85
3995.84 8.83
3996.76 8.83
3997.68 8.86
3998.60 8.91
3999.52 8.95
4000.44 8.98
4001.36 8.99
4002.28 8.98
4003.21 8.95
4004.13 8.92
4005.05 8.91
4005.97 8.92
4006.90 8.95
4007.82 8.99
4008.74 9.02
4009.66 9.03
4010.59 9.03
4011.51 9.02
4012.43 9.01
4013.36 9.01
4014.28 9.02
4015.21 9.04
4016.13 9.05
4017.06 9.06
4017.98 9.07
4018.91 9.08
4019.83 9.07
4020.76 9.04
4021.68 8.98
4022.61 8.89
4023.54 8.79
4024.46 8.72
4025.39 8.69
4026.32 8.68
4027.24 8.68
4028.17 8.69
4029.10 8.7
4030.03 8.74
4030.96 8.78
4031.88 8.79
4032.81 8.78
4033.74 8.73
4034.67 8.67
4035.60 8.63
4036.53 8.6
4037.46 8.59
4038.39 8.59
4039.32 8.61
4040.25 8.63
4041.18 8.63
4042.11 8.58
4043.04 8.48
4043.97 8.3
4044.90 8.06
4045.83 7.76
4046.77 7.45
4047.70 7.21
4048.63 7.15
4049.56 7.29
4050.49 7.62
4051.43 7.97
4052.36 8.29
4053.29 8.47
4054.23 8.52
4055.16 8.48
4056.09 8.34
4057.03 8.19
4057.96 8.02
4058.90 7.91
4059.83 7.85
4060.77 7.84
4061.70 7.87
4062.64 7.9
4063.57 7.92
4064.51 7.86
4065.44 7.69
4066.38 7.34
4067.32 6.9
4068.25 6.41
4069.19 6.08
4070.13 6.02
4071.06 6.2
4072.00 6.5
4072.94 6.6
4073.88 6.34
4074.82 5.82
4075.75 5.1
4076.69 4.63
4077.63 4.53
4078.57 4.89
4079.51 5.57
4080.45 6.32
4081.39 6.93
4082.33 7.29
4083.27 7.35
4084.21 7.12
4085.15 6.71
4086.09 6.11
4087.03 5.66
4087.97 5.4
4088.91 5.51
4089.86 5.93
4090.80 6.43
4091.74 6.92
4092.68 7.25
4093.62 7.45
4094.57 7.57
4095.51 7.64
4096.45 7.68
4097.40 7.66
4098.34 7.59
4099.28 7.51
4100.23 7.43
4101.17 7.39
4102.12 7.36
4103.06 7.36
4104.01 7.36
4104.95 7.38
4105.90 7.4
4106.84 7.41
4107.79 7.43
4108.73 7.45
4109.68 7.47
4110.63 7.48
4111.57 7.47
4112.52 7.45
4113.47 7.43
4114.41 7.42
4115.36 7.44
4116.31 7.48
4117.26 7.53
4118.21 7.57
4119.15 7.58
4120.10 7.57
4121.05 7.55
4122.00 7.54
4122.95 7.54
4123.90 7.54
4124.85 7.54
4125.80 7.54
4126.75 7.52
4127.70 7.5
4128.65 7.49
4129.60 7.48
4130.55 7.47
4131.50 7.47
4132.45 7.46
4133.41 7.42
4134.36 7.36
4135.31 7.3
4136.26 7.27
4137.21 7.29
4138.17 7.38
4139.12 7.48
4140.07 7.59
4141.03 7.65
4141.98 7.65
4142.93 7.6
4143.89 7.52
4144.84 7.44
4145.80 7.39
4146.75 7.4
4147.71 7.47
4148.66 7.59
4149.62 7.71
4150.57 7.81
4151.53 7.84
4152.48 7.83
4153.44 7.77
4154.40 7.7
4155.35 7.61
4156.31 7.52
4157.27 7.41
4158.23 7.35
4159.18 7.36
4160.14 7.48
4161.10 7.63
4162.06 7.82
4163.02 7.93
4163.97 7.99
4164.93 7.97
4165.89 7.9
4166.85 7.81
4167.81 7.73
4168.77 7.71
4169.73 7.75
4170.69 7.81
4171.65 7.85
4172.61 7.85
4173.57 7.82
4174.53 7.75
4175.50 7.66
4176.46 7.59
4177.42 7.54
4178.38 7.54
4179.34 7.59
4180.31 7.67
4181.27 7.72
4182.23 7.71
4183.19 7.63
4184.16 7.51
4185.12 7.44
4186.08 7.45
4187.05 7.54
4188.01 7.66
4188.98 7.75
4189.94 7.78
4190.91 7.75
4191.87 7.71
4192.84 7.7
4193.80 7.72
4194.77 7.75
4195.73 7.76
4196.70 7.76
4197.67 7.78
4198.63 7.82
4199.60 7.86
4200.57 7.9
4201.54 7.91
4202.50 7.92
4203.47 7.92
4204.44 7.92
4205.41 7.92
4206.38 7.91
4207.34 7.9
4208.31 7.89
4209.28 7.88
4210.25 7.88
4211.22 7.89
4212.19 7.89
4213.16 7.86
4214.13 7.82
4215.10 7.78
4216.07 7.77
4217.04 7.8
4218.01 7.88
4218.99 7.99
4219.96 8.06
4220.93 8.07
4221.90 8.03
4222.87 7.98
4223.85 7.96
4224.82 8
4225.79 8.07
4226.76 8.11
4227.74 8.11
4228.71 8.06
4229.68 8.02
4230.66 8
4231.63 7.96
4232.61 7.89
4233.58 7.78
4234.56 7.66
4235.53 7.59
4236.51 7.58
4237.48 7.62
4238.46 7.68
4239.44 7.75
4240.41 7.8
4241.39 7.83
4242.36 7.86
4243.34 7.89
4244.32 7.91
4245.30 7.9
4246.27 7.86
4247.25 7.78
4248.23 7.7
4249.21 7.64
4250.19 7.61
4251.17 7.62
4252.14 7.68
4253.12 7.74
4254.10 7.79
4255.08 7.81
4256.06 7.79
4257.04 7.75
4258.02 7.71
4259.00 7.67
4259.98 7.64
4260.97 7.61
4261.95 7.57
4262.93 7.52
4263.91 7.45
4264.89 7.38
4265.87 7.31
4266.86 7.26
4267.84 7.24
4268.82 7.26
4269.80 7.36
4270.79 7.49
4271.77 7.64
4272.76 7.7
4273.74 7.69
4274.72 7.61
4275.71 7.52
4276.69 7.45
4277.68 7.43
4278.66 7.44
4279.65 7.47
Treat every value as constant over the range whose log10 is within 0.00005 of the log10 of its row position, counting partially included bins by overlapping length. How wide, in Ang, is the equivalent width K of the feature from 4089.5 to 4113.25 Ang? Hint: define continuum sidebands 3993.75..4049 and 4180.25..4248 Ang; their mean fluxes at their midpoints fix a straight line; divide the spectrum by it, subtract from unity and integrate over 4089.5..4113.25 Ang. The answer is 2.9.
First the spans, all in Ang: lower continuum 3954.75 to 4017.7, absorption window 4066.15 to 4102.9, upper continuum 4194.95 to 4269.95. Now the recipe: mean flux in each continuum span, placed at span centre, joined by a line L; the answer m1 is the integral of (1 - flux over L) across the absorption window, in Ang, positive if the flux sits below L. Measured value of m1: 8.9 Ang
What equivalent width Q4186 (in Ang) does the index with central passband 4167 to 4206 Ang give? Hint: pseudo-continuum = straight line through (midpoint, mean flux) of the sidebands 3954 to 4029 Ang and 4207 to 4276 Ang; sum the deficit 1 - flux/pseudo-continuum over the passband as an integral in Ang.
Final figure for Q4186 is 1.6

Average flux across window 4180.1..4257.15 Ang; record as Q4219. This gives 7.81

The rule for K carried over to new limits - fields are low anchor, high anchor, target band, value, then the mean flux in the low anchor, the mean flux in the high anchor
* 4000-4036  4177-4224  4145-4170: 1.19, 8.9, 7.79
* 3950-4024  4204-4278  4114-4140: 2.88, 9.2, 7.76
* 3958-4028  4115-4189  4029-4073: 3.35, 9.14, 7.59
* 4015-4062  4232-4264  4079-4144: 7.41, 8.44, 7.72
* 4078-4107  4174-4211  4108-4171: -2.44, 6.88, 7.74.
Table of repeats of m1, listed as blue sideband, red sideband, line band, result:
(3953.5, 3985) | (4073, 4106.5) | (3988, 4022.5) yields -1.1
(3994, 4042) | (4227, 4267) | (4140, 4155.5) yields 1.1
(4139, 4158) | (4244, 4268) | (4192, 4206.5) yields -0.4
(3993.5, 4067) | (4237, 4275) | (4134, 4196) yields 2.9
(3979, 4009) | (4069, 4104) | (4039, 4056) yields -1.3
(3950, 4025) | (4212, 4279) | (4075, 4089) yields 4.4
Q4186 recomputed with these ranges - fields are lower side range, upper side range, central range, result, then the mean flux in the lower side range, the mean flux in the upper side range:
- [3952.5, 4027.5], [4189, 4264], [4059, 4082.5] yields 5.7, 9.17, 7.82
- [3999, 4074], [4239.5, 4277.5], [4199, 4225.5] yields -0.5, 8.32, 7.63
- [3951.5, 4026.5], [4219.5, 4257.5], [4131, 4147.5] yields 1.8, 9.18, 7.85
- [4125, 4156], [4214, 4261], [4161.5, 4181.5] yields -0.4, 7.53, 7.83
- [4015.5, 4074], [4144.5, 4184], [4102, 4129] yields 1.3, 8.13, 7.67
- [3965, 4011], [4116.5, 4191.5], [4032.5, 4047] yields 0.3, 9.09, 7.6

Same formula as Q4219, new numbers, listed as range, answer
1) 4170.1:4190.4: 7.66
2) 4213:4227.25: 7.95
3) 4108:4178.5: 7.58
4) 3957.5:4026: 9.16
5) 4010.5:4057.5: 8.55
